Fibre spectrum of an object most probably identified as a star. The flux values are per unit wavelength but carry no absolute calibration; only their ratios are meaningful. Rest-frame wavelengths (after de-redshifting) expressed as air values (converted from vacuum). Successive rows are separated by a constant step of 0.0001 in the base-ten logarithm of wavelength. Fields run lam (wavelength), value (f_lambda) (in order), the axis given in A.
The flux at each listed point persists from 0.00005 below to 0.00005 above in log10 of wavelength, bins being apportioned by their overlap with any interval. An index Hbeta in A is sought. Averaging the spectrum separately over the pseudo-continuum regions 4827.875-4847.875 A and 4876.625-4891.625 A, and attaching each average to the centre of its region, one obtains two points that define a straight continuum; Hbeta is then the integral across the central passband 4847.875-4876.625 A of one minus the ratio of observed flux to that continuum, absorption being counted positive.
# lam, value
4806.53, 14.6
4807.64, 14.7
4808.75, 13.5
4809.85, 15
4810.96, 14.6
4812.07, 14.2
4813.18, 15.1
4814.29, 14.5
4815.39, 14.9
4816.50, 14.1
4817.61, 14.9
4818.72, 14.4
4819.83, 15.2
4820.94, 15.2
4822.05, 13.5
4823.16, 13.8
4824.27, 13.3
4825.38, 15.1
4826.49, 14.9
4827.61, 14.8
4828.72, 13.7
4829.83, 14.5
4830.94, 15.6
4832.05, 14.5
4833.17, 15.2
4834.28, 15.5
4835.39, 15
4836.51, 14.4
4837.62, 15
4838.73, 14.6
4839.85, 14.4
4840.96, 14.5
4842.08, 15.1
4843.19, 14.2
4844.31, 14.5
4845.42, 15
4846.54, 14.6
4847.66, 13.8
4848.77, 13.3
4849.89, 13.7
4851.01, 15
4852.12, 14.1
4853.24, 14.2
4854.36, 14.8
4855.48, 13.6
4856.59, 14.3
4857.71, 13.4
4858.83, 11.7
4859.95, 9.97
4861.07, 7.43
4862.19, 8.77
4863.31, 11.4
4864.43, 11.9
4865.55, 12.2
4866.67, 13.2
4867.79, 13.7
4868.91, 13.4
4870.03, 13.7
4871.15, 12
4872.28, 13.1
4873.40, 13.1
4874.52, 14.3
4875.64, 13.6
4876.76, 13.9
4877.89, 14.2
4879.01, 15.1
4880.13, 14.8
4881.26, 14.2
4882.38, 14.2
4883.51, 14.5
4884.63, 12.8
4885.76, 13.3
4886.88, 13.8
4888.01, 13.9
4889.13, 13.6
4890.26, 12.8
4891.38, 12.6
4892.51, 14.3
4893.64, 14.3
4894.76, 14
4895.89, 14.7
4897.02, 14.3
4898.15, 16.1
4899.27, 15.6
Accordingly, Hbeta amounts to 2.9 A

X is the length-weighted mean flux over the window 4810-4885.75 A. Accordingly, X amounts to 13.9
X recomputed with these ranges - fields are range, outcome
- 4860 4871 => 11.7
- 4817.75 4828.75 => 14.4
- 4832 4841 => 14.8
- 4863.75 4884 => 13.6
